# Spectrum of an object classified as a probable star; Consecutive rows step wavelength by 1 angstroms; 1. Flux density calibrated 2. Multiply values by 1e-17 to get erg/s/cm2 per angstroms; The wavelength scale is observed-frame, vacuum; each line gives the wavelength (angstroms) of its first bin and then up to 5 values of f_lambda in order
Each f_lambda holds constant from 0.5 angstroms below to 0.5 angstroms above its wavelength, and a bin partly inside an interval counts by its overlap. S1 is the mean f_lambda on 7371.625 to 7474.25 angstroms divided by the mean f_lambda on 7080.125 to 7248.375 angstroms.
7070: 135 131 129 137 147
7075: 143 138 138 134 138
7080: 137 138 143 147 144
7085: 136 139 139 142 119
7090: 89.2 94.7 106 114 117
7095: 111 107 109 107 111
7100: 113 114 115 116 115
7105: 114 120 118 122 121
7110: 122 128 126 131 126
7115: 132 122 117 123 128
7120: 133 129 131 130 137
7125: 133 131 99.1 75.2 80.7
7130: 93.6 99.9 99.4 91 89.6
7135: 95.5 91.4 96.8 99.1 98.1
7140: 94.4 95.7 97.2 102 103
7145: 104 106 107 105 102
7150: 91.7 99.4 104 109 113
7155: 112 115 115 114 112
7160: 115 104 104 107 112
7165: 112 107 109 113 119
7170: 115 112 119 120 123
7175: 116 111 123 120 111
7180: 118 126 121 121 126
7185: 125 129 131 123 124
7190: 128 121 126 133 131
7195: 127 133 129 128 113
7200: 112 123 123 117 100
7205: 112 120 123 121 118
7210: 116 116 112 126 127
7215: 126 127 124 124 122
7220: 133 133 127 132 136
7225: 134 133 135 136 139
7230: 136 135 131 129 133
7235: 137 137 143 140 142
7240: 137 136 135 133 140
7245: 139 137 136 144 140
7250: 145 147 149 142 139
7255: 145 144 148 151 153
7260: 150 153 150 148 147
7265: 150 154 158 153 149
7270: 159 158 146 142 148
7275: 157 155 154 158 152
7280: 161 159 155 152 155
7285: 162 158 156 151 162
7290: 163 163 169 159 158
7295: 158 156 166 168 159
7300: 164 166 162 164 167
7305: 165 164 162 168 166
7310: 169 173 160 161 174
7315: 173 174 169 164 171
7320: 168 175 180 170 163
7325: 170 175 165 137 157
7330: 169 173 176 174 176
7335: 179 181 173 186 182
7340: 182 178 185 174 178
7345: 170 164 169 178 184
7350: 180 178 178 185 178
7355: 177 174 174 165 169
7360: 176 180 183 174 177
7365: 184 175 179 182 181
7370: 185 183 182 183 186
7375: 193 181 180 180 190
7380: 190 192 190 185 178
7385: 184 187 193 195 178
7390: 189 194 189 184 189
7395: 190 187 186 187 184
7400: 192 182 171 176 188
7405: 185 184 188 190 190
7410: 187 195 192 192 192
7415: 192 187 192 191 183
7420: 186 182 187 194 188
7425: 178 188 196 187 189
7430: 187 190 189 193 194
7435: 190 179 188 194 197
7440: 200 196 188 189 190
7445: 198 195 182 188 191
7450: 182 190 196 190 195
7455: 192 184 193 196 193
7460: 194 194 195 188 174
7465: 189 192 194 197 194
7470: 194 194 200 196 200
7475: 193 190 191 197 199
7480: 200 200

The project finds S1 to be 1.58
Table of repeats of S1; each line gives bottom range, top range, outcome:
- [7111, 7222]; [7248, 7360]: 1.41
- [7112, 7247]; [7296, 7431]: 1.50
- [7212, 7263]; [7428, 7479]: 1.40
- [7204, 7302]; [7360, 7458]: 1.31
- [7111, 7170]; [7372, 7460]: 1.72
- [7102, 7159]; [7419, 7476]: 1.72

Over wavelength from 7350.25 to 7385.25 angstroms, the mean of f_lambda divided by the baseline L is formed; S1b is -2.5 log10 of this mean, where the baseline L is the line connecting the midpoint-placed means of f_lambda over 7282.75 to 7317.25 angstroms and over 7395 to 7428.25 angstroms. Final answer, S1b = -0.018 mag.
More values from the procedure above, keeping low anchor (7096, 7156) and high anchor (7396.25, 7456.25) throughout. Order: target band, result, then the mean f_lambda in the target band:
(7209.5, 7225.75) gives 0.07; 126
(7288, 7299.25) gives -0.05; 161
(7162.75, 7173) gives 0.08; 113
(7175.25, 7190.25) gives 0.03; 122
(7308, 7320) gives -0.06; 168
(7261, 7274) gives -0.03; 151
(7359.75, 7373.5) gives -0.04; 180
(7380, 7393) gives -0.06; 188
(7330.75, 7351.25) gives -0.07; 177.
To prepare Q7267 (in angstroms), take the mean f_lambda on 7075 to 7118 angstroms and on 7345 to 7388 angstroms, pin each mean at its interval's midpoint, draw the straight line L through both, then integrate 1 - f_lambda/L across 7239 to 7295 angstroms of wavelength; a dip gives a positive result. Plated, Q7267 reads 3.29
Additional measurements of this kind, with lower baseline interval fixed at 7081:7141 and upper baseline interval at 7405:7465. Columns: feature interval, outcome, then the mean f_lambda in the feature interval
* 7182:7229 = 4.28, 125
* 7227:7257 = 1.40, 139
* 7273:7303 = -0.46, 159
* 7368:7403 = -1.41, 186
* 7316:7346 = -1.13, 172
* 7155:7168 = 1.70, 111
